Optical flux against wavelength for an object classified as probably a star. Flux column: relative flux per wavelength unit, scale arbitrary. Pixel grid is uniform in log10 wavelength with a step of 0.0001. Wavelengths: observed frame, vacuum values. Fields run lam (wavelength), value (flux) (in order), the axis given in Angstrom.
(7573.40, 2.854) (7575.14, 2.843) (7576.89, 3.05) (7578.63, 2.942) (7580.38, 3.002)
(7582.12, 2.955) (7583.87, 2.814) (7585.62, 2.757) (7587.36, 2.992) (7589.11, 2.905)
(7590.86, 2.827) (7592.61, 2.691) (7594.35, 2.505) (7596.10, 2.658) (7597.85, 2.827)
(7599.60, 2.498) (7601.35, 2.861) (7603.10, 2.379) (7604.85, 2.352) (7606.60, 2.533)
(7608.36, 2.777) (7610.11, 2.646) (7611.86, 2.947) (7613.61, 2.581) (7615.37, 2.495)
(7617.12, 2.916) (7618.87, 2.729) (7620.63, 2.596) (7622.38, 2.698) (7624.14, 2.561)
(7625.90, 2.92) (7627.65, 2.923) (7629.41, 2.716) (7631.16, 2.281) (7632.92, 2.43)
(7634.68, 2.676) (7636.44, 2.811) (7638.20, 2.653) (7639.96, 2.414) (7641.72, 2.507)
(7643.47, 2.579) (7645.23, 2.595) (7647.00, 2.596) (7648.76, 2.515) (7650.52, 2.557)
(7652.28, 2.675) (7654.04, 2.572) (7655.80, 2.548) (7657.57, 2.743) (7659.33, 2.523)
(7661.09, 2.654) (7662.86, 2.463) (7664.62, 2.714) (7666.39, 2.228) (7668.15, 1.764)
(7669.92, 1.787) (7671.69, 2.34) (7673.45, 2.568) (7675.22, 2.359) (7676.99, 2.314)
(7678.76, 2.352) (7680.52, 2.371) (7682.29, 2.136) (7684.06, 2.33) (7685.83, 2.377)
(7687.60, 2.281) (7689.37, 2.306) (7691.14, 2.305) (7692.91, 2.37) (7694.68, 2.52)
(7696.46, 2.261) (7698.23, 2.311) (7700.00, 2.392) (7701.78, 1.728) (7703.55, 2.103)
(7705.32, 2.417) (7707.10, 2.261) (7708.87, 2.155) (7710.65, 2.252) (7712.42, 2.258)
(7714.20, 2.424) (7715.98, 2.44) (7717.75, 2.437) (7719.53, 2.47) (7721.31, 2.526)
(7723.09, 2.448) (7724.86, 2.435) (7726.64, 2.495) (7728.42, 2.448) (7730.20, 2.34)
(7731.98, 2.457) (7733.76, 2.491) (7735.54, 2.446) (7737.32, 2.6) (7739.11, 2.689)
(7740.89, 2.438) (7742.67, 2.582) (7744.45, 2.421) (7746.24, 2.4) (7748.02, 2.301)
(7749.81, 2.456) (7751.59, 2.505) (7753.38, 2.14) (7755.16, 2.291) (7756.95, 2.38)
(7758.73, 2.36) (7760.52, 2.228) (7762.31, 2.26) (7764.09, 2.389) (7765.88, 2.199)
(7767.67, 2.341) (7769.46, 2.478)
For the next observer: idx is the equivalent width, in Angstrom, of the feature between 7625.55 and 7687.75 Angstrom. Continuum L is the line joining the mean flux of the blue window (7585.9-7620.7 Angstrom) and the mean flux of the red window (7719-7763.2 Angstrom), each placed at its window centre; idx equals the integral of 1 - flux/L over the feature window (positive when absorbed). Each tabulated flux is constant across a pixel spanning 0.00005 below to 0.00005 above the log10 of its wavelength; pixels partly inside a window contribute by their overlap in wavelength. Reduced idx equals 2.6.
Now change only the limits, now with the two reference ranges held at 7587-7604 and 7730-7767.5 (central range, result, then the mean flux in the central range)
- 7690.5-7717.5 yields 2.2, 2.28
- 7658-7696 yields 3.0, 2.34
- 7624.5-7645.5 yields 0.0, 2.63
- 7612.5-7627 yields -0.2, 2.7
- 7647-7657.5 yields 0.0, 2.59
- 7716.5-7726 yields 0.0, 2.47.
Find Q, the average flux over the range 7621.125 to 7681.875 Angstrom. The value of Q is 2.51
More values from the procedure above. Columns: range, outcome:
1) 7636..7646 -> 2.59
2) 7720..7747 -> 2.48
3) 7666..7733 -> 2.31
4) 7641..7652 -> 2.57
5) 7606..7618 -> 2.7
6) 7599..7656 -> 2.62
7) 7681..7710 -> 2.27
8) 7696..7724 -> 2.31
